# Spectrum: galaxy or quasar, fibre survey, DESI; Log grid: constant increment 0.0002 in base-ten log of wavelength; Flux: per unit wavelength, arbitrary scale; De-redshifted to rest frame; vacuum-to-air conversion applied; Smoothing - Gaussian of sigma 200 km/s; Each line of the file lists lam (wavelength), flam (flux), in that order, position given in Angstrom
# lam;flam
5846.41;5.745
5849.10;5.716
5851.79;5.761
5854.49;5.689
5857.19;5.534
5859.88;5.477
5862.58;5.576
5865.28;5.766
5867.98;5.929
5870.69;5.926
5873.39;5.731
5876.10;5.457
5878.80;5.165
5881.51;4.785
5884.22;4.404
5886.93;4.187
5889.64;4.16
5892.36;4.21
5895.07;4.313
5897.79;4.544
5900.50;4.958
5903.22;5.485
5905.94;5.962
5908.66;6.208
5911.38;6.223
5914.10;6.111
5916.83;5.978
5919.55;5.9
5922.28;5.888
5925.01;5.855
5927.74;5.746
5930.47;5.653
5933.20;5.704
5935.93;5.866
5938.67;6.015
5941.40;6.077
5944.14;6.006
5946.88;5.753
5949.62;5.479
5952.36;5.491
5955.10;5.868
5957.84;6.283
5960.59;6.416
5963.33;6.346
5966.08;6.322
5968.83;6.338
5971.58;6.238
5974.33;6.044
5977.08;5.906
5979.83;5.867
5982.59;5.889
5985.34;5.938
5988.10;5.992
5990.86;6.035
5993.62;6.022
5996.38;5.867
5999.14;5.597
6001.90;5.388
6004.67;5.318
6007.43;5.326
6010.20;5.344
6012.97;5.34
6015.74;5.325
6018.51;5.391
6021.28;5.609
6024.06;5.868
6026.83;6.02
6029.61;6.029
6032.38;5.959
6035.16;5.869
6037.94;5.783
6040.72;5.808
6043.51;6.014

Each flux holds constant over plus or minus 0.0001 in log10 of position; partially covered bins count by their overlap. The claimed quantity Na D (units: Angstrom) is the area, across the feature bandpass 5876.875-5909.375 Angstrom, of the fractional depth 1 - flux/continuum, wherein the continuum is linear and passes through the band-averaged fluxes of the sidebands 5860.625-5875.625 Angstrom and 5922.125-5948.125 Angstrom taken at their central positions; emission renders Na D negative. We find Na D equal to 5.3 Angstrom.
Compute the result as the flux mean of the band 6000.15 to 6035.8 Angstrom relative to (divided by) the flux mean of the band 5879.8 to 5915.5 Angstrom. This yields 1.1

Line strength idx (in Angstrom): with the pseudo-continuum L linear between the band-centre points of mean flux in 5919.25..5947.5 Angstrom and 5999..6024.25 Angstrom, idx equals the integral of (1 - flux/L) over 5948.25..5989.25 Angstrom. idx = -2.7 Angstrom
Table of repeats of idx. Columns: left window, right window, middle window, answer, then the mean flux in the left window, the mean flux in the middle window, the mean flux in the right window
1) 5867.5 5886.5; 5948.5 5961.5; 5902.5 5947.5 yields -2.1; 5.26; 5.92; 5.9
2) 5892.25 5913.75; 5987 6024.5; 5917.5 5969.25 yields -4.8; 5.34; 5.94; 5.59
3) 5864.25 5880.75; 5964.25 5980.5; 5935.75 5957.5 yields 0.6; 5.63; 5.84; 6.14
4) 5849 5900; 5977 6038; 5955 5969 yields -1.9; 5.16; 6.29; 5.72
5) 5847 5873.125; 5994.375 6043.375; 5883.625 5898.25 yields 3.6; 5.71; 4.28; 5.65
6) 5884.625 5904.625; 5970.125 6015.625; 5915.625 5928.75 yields -2.7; 4.55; 5.88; 5.75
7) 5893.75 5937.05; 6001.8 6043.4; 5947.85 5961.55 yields -0.6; 5.65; 5.89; 5.64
